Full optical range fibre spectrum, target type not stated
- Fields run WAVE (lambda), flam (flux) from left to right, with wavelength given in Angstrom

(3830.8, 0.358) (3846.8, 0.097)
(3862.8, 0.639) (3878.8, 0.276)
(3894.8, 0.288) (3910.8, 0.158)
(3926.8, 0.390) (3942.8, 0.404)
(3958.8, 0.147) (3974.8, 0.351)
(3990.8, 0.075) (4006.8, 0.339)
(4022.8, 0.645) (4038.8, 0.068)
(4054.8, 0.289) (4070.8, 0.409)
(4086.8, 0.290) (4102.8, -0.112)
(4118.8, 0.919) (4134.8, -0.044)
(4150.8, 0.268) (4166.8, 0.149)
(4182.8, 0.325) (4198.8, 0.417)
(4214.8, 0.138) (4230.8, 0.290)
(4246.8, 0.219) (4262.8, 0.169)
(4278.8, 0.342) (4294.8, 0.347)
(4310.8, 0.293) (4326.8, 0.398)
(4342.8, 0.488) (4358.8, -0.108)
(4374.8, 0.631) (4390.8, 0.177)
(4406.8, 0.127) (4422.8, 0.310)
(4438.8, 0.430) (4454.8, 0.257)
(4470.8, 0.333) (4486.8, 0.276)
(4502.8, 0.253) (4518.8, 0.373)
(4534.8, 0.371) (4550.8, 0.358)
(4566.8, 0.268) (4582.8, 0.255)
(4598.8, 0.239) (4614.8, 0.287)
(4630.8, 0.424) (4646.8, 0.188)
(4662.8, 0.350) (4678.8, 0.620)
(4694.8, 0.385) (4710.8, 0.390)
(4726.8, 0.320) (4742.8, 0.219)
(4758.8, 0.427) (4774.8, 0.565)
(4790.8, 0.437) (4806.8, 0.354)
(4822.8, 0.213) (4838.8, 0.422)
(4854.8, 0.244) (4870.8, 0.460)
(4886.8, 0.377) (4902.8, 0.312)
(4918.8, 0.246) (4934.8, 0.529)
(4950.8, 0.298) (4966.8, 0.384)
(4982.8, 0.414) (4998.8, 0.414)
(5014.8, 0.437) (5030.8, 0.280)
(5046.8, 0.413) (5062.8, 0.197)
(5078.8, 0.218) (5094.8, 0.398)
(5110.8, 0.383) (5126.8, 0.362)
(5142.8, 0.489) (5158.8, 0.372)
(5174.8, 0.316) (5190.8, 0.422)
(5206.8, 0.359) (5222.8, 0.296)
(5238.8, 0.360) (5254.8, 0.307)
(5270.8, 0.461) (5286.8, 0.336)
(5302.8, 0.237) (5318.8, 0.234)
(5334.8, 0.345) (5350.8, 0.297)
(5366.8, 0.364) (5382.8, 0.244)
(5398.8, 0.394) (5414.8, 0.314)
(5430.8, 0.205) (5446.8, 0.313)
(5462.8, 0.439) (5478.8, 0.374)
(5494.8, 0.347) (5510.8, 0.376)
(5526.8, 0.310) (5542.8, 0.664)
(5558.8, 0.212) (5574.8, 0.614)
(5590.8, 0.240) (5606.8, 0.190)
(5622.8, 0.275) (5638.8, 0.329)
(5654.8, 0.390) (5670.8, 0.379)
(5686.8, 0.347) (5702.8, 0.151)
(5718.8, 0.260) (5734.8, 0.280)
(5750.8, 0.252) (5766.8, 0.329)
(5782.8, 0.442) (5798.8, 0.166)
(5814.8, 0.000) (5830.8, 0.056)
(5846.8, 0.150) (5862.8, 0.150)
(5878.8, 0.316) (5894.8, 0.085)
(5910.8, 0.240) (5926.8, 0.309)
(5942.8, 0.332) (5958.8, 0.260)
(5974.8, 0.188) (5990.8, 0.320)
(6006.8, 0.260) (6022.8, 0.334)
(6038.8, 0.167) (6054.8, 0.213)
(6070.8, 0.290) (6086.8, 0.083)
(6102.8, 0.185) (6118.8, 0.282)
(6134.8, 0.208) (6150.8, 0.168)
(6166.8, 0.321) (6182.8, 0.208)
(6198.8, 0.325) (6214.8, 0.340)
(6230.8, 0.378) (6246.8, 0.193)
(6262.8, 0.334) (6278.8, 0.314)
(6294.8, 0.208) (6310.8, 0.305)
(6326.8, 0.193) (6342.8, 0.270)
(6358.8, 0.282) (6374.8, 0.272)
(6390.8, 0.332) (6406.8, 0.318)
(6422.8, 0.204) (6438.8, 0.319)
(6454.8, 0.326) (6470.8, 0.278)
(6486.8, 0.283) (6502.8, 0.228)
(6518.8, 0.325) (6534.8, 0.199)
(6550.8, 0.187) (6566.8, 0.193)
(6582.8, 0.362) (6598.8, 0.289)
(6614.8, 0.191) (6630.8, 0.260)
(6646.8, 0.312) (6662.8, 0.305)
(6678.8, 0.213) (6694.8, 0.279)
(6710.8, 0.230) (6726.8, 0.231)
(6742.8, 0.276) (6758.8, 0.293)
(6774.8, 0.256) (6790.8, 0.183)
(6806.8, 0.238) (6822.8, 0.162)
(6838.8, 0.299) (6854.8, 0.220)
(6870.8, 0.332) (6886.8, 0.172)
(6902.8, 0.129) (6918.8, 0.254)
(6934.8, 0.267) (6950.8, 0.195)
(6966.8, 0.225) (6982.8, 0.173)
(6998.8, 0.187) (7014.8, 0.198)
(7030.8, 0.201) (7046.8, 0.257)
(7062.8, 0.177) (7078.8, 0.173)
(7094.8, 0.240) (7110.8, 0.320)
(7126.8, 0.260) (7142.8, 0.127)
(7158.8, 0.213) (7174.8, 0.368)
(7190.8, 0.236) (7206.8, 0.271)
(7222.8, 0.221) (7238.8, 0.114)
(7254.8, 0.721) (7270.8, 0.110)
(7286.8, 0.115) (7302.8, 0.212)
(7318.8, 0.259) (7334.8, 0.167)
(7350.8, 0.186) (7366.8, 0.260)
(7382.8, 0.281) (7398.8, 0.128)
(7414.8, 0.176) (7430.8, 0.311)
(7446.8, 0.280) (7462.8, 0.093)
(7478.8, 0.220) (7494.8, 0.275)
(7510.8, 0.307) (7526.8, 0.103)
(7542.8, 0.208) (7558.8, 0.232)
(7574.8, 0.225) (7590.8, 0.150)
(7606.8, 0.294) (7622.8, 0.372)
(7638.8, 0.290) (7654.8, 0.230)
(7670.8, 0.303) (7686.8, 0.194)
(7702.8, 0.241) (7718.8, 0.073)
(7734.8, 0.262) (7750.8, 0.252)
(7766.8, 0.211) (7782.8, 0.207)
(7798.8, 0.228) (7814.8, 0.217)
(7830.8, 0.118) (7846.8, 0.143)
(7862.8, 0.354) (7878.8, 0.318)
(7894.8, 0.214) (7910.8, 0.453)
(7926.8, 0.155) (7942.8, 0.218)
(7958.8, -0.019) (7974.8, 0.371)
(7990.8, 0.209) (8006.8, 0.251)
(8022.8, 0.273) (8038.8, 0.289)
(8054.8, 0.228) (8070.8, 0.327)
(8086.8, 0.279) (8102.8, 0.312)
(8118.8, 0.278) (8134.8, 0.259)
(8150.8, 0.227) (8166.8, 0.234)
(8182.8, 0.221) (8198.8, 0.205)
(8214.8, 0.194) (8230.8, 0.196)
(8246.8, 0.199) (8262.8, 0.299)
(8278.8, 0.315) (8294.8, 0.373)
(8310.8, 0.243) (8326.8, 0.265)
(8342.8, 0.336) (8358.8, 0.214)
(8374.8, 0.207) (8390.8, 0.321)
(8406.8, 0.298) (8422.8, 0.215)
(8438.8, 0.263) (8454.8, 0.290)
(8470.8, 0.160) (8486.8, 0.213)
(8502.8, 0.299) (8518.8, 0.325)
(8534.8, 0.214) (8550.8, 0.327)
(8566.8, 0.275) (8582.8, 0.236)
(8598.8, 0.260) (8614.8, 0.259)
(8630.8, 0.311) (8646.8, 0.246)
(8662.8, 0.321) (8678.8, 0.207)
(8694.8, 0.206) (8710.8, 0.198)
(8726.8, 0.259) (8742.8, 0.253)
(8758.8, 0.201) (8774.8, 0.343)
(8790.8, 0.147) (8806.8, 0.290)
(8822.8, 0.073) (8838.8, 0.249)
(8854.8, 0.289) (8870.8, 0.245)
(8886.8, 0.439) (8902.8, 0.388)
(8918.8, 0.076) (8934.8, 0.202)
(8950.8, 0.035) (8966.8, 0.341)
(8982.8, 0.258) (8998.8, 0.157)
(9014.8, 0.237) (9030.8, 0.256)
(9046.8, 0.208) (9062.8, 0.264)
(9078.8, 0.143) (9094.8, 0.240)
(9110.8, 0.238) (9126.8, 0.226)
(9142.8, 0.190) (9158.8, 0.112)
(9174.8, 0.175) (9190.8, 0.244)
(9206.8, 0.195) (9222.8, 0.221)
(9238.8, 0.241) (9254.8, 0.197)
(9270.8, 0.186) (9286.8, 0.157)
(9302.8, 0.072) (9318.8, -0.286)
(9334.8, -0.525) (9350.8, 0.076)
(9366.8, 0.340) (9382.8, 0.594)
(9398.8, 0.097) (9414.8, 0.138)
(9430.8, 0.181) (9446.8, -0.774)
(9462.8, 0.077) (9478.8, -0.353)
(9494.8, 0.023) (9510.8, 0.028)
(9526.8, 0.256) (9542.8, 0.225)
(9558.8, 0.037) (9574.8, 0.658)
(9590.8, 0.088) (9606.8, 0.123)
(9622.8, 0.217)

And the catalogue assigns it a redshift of 0.105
